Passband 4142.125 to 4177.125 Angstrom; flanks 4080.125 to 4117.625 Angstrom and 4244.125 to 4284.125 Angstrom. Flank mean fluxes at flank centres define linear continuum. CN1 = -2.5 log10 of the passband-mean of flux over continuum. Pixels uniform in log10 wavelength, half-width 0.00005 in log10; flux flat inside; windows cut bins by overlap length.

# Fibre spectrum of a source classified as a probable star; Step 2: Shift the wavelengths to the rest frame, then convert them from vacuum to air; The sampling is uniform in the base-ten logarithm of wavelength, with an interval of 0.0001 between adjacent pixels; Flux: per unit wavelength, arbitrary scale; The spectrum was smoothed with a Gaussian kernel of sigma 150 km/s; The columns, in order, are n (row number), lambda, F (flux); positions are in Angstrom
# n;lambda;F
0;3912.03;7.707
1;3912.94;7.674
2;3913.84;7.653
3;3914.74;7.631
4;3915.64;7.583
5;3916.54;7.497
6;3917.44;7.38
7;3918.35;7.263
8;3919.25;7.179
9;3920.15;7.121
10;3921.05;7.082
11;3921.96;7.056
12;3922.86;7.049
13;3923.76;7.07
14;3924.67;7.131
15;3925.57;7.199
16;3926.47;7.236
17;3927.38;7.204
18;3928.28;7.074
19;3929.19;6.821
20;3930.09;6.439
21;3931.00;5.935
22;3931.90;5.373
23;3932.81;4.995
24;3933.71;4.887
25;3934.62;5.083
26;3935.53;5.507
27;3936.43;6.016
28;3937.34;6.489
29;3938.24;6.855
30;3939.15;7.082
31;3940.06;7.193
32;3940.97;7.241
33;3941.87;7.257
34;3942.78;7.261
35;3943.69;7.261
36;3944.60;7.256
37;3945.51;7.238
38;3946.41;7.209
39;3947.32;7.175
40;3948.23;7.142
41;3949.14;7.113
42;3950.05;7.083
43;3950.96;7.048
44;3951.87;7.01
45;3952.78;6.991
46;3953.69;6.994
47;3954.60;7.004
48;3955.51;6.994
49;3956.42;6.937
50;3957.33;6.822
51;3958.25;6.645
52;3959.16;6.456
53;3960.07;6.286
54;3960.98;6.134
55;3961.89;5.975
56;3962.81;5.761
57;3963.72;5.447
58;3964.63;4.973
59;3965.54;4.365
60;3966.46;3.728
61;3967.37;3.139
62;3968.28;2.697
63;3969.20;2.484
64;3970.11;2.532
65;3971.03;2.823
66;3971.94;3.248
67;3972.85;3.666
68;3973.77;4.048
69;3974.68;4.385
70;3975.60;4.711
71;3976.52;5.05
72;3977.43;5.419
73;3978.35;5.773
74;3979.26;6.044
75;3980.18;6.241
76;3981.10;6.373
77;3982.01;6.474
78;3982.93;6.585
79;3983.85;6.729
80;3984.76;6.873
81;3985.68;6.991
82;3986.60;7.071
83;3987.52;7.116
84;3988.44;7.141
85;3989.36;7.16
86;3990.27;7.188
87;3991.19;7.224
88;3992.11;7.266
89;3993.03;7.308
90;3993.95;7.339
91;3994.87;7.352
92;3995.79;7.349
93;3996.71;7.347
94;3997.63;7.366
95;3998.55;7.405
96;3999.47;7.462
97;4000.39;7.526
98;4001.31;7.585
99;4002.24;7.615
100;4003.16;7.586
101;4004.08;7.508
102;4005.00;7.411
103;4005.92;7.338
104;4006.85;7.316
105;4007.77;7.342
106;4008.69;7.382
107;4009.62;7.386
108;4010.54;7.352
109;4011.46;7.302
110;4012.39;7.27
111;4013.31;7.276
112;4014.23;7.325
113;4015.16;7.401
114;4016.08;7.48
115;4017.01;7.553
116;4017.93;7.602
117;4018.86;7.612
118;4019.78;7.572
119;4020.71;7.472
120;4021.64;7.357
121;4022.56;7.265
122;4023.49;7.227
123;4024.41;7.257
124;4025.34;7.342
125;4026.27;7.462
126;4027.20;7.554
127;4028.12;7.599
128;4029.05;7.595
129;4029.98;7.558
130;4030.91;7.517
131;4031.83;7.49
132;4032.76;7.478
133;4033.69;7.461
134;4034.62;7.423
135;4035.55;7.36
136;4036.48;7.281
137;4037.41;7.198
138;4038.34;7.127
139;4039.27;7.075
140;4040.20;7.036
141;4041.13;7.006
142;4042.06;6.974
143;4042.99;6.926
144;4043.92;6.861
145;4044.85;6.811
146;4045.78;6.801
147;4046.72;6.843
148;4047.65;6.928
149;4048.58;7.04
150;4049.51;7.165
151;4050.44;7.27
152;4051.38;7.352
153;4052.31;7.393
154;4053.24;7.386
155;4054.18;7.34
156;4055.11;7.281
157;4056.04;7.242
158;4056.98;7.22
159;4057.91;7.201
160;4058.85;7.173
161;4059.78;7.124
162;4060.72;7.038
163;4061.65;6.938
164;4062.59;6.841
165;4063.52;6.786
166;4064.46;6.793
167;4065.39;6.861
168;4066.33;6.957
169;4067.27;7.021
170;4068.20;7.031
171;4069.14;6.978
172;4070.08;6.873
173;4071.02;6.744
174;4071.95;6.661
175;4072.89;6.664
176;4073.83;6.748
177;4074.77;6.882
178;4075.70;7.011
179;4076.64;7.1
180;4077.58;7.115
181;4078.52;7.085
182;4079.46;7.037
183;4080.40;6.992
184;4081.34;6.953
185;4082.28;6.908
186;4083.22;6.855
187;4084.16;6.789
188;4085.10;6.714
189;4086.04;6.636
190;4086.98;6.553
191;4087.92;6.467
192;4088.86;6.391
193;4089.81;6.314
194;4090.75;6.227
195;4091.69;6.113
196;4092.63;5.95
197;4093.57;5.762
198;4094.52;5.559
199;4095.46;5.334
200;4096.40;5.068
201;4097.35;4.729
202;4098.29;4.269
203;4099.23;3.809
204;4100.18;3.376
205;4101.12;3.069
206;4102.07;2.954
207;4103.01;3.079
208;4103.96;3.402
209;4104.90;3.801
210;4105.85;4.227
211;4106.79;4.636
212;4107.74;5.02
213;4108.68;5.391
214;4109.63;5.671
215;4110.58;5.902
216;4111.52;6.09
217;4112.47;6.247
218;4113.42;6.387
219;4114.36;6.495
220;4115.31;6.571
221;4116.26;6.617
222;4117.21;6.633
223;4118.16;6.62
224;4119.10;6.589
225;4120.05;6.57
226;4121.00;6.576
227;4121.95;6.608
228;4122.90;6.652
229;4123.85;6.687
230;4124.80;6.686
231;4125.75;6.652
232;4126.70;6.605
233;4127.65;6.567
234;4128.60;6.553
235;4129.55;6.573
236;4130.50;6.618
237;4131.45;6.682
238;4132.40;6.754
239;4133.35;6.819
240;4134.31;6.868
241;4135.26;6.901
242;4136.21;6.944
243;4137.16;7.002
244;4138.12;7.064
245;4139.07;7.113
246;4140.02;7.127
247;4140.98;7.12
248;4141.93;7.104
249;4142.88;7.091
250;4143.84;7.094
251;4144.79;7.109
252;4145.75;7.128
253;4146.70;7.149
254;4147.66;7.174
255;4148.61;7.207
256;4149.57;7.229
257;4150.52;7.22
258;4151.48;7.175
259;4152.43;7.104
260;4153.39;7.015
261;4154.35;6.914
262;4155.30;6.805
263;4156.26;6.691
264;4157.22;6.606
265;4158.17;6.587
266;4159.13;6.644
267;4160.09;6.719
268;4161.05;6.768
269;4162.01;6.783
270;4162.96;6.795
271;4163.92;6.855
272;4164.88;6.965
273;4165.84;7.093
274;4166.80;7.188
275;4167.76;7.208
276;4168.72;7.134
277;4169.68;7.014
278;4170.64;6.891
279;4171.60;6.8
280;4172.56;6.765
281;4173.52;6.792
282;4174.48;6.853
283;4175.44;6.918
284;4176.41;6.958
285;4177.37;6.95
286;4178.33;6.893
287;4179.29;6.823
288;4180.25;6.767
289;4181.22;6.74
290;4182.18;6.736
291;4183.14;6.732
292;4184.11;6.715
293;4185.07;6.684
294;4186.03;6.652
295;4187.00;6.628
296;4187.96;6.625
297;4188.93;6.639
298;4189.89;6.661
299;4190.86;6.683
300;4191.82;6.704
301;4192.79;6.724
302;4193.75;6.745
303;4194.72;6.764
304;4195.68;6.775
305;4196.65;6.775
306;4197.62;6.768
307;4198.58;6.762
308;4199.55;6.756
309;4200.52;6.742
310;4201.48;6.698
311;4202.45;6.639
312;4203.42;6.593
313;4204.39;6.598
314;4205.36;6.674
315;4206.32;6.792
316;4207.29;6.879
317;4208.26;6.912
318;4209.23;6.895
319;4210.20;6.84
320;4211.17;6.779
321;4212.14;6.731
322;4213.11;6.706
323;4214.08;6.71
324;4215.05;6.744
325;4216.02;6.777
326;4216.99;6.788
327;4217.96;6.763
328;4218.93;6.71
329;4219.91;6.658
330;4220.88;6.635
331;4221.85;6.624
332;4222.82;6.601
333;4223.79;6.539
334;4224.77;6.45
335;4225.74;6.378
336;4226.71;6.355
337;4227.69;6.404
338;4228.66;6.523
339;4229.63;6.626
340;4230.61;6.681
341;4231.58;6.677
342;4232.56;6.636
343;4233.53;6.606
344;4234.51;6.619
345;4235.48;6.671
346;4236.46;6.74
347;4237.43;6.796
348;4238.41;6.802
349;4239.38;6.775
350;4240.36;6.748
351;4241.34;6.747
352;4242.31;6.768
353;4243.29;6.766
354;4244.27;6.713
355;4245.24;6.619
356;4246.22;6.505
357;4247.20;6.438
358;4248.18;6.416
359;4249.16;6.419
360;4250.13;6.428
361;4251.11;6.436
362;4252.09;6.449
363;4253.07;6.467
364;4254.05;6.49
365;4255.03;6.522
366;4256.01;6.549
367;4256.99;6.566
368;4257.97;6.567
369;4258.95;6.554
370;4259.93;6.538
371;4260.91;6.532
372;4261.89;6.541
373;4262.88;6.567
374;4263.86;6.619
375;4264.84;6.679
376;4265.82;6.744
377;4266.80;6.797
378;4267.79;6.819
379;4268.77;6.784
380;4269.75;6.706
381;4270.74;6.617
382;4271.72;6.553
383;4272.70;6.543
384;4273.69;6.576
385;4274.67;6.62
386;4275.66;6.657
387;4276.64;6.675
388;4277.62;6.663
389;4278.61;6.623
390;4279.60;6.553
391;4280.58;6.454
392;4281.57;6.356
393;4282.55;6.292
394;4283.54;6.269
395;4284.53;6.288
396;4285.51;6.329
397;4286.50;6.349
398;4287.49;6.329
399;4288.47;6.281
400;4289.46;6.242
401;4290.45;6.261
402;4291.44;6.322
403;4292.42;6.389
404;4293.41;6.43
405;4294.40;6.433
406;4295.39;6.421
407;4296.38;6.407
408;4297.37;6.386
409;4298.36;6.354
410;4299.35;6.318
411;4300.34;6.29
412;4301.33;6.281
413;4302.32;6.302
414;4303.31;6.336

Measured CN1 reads -0.18 mag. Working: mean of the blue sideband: 5.54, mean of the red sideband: 6.56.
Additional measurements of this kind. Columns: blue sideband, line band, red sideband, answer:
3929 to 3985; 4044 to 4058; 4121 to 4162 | -0.122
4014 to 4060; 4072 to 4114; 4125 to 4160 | 0.233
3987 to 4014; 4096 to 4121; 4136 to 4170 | 0.348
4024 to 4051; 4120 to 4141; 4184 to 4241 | 0.027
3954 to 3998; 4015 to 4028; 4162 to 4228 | -0.229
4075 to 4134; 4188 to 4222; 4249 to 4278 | -0.061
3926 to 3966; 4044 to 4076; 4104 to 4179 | -0.065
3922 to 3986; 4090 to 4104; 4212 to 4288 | 0.329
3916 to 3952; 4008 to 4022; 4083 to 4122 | -0.194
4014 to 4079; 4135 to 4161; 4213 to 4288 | -0.018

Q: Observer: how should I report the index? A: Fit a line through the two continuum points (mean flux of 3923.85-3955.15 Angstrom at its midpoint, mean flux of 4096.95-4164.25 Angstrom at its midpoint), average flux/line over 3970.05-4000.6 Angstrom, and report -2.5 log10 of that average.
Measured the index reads 0.06 mag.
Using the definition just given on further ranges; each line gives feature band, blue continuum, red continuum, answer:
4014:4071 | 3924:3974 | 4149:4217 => -0.14 mag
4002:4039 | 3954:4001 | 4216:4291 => -0.22 mag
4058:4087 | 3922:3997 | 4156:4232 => -0.07 mag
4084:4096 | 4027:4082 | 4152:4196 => 0.14 mag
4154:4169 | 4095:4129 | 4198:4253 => -0.14 mag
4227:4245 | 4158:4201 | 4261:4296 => -0.01 mag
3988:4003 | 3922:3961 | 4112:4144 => -0.10 mag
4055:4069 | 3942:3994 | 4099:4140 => -0.18 mag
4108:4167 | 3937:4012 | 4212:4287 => -0.04 mag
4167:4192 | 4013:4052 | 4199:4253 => 0.00 mag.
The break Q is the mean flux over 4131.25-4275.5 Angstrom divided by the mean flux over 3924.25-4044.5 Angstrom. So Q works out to 1.0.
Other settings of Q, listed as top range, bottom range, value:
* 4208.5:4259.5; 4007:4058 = 0.91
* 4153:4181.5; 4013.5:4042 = 0.93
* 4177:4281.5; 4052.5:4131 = 1.07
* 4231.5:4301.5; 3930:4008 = 1.04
